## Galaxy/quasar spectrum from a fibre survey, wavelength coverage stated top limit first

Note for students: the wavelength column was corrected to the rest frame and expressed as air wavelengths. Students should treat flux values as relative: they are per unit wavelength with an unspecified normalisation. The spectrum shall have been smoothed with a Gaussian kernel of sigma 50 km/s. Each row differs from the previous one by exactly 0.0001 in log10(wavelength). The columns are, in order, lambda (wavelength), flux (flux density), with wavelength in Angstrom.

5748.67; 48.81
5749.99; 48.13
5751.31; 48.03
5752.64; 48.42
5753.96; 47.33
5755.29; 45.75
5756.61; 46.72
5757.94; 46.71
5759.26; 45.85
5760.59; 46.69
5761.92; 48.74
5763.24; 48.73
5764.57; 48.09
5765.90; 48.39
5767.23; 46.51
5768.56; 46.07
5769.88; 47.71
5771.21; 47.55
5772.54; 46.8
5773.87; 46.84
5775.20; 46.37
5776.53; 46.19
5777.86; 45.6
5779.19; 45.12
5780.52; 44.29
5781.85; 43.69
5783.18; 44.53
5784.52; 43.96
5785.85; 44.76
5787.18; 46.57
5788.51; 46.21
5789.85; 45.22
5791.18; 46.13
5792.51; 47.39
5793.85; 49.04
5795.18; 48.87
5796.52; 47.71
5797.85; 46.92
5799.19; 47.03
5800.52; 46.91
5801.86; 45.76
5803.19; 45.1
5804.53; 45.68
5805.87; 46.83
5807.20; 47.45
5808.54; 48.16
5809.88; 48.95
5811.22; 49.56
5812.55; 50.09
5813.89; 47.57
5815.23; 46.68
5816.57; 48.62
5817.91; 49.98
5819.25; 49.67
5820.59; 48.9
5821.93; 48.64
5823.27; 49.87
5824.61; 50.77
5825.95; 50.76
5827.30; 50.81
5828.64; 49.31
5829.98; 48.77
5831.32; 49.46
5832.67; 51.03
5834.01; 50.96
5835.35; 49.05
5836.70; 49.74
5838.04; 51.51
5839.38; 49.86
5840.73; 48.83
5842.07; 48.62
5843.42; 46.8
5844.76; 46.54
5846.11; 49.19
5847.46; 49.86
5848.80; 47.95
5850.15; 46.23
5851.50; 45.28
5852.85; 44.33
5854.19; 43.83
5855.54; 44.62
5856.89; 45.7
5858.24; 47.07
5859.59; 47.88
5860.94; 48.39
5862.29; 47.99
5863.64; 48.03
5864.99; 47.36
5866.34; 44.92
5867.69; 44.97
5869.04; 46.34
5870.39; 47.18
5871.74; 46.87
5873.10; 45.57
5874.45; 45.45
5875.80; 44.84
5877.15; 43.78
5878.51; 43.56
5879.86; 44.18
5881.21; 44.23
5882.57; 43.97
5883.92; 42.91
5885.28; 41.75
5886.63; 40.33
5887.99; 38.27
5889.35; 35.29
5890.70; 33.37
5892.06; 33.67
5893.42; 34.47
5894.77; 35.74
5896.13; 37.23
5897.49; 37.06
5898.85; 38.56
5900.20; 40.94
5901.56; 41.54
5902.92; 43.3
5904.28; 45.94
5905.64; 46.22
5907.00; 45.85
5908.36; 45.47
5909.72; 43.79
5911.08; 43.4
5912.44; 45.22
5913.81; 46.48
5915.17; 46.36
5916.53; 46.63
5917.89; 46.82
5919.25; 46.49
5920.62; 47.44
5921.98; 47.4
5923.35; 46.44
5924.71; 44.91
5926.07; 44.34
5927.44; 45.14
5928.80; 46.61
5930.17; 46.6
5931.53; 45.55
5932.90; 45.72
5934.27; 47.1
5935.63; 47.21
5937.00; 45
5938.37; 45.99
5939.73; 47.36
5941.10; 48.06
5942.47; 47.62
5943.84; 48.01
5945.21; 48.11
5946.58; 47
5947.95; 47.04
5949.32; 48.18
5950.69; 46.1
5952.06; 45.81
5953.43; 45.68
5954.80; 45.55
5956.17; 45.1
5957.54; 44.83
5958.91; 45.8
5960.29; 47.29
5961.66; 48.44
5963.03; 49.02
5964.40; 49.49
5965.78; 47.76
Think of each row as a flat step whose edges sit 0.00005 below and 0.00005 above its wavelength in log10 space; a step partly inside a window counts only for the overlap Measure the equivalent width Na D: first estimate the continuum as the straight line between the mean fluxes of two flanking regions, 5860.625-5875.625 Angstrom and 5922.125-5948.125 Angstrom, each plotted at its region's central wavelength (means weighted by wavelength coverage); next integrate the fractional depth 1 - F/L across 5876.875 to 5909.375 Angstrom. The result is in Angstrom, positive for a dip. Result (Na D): 4.1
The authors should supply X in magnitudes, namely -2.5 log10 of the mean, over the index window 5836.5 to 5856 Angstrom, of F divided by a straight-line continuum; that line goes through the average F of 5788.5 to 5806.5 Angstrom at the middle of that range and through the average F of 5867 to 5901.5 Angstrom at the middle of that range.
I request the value -0.09 mag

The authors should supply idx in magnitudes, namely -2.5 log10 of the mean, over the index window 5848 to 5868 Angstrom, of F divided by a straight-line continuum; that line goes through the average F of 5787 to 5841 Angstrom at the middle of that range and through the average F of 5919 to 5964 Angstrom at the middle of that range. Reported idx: 0.03 mag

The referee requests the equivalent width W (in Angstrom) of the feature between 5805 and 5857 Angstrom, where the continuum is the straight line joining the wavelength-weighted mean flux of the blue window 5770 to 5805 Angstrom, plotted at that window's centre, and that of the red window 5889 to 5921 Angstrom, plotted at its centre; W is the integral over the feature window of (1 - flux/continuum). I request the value -4.5 Angstrom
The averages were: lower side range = 46.2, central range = 48.5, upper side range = 42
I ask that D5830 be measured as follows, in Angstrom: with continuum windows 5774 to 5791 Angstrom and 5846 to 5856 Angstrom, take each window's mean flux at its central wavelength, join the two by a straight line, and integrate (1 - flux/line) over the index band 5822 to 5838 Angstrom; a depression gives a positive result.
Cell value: -1.4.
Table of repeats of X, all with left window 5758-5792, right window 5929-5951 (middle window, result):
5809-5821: -0.056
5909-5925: 0.020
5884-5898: 0.254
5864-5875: 0.011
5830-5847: -0.062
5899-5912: 0.070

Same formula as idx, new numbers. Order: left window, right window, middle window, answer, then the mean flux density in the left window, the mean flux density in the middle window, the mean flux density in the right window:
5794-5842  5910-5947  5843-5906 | 0.095 mag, 48.7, 43.6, 46.4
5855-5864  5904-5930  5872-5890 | 0.095 mag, 47.1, 42.7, 45.8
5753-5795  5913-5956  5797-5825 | -0.036 mag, 46.5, 48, 46.5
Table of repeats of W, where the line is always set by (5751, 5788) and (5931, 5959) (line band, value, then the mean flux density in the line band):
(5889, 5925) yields 3.12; 42.5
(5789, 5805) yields -0.11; 46.8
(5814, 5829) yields -0.93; 49.4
